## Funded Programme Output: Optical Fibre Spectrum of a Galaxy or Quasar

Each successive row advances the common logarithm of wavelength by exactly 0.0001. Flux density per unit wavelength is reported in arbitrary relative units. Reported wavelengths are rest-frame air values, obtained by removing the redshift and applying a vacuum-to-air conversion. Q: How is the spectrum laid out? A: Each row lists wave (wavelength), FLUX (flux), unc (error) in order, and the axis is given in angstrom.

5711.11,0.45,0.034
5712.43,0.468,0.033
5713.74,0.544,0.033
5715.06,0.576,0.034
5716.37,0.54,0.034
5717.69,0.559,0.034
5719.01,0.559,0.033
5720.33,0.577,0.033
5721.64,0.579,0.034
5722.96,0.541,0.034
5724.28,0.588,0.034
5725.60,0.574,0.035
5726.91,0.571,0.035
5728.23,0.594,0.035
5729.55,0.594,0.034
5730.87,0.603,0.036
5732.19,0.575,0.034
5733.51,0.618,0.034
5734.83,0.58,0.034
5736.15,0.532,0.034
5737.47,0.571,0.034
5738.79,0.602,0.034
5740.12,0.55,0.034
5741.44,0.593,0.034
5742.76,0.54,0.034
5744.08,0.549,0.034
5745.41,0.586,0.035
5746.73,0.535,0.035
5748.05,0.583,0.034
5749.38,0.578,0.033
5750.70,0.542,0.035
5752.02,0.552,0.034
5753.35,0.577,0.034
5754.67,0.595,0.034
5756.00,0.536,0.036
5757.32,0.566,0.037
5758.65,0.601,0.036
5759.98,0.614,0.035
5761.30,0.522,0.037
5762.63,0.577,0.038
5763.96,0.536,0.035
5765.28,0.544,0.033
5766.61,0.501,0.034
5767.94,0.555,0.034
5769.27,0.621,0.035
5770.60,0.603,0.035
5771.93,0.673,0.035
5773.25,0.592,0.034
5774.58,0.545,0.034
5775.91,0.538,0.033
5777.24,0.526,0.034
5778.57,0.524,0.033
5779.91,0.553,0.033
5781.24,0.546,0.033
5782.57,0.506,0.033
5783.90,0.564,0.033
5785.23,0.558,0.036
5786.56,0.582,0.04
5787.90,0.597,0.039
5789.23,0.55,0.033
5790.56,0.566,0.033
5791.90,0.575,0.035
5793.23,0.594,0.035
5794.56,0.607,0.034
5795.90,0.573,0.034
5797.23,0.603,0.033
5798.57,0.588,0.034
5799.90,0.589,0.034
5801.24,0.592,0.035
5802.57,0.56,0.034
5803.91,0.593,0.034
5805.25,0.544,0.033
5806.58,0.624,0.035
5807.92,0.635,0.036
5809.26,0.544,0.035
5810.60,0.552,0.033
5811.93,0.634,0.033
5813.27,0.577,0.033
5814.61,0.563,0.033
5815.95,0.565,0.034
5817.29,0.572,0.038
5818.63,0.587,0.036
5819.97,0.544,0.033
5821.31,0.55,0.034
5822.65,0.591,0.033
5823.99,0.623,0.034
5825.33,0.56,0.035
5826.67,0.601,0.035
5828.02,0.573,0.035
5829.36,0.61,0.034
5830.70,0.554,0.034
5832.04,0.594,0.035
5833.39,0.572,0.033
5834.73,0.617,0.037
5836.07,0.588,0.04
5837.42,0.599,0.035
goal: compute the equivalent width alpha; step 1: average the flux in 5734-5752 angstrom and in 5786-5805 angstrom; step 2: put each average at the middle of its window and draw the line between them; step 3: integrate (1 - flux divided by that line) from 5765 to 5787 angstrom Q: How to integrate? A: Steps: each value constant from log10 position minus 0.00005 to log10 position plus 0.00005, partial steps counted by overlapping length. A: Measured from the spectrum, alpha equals 0.6 angstrom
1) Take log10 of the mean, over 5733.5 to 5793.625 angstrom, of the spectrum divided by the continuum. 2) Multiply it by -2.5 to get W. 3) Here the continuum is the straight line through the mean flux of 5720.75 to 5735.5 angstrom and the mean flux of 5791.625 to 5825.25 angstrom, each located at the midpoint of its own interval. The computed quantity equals 0.03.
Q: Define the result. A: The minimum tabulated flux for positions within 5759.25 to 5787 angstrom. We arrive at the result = 0.501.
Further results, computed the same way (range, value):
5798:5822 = 0.544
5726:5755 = 0.532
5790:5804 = 0.56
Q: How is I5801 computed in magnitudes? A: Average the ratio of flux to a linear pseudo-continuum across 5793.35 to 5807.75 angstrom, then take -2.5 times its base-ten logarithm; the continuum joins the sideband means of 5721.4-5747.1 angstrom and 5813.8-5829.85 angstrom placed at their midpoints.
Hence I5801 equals -0.023 mag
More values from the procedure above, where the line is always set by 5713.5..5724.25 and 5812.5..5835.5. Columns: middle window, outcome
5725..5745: -0.023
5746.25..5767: 0.013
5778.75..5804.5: 0.003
